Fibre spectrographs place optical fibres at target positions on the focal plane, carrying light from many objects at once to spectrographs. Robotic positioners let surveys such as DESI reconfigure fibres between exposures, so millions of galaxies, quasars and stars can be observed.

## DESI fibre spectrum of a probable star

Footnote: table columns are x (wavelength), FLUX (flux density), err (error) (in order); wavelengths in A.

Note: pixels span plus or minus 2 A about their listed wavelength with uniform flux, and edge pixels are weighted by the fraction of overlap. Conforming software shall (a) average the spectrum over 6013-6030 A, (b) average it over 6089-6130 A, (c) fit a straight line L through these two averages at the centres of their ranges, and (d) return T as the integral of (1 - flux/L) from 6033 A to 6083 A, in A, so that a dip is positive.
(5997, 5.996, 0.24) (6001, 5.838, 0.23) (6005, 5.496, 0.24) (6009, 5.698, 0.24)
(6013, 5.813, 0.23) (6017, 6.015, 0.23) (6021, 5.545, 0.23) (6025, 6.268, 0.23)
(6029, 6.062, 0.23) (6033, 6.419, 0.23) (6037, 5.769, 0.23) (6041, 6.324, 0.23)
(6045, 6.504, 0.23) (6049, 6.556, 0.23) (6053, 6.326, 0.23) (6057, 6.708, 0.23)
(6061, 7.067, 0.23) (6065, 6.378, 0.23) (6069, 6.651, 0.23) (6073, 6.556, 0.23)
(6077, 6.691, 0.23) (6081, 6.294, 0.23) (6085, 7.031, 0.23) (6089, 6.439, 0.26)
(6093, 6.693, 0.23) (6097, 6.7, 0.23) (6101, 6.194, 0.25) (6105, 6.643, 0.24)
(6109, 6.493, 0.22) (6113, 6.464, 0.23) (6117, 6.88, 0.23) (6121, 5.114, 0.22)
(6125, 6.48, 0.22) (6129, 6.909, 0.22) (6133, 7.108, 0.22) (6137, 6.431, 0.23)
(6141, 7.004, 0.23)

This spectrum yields -2.7 A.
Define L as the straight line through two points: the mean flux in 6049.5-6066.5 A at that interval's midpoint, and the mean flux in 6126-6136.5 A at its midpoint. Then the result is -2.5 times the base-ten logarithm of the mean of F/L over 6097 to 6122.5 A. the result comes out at 0.074 mag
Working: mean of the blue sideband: 6.62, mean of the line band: 6.35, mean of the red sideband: 6.88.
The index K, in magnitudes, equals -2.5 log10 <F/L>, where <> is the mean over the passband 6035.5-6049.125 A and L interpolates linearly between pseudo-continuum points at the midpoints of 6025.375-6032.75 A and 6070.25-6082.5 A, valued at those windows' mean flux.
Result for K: 0.003 mag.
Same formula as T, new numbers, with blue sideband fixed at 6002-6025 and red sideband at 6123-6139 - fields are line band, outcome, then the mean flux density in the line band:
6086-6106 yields -0.3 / 6.55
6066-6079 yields -0.8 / 6.61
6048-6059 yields -0.8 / 6.53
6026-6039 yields -0.4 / 6.1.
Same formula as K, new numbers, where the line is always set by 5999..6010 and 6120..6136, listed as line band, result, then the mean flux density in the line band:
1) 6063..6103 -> -0.06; 6.56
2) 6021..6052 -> -0.06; 6.23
